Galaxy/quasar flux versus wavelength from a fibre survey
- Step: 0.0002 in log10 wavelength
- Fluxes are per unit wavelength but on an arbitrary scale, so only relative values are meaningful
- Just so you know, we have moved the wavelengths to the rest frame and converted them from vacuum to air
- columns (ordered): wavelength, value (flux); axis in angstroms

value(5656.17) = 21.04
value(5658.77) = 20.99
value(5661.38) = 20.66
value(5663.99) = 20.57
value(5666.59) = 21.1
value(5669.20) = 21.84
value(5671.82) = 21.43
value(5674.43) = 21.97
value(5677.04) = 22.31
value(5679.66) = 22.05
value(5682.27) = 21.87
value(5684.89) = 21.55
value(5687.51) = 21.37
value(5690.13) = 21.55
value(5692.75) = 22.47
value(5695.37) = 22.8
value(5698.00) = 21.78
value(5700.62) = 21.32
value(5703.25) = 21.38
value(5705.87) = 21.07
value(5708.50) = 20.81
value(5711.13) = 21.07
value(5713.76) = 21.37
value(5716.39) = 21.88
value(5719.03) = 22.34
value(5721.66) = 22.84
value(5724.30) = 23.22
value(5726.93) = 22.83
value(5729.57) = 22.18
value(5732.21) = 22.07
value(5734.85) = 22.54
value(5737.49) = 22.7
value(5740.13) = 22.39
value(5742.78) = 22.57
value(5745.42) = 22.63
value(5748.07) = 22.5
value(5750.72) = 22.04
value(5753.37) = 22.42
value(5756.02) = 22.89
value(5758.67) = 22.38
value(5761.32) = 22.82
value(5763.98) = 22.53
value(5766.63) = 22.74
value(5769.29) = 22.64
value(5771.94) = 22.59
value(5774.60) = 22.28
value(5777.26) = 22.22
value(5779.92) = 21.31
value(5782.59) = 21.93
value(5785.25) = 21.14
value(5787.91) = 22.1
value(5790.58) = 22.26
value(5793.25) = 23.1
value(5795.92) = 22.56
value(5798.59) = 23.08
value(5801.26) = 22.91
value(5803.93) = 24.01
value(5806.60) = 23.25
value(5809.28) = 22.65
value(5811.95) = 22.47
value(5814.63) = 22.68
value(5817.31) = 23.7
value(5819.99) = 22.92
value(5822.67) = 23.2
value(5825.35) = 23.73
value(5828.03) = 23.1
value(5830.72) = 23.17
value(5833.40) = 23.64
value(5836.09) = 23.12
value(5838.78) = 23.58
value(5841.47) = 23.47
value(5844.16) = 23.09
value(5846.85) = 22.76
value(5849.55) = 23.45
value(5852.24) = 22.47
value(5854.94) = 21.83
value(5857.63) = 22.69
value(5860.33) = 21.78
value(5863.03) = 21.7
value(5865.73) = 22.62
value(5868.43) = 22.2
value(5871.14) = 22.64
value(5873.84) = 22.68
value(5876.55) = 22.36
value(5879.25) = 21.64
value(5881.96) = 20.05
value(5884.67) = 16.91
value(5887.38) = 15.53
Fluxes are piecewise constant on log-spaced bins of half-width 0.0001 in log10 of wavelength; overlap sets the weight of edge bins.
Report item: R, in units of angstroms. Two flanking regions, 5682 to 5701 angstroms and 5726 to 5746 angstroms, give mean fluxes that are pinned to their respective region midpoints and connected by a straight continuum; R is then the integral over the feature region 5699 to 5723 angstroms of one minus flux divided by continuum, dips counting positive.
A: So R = 0.6 angstroms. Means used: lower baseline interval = 21.9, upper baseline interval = 22.5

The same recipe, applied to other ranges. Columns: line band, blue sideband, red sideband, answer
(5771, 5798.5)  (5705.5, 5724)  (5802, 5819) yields 0.7 angstroms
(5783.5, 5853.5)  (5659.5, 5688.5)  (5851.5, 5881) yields -3.0 angstroms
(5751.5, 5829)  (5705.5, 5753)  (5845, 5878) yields -1.3 angstroms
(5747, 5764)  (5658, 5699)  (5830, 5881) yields -0.3 angstroms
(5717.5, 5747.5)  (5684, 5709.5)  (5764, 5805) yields -0.8 angstroms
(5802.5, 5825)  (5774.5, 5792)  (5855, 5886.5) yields -1.5 angstroms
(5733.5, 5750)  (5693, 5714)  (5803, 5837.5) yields -0.4 angstroms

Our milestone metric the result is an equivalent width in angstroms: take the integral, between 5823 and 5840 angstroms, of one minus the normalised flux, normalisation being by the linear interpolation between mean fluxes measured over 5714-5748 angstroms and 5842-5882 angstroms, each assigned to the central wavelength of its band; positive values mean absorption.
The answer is -0.75 angstroms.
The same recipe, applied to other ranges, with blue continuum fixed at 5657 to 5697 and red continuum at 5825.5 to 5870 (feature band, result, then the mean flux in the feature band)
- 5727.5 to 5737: -0.1 angstroms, 22.3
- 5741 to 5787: -0.2 angstroms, 22.3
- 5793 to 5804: -0.3 angstroms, 23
